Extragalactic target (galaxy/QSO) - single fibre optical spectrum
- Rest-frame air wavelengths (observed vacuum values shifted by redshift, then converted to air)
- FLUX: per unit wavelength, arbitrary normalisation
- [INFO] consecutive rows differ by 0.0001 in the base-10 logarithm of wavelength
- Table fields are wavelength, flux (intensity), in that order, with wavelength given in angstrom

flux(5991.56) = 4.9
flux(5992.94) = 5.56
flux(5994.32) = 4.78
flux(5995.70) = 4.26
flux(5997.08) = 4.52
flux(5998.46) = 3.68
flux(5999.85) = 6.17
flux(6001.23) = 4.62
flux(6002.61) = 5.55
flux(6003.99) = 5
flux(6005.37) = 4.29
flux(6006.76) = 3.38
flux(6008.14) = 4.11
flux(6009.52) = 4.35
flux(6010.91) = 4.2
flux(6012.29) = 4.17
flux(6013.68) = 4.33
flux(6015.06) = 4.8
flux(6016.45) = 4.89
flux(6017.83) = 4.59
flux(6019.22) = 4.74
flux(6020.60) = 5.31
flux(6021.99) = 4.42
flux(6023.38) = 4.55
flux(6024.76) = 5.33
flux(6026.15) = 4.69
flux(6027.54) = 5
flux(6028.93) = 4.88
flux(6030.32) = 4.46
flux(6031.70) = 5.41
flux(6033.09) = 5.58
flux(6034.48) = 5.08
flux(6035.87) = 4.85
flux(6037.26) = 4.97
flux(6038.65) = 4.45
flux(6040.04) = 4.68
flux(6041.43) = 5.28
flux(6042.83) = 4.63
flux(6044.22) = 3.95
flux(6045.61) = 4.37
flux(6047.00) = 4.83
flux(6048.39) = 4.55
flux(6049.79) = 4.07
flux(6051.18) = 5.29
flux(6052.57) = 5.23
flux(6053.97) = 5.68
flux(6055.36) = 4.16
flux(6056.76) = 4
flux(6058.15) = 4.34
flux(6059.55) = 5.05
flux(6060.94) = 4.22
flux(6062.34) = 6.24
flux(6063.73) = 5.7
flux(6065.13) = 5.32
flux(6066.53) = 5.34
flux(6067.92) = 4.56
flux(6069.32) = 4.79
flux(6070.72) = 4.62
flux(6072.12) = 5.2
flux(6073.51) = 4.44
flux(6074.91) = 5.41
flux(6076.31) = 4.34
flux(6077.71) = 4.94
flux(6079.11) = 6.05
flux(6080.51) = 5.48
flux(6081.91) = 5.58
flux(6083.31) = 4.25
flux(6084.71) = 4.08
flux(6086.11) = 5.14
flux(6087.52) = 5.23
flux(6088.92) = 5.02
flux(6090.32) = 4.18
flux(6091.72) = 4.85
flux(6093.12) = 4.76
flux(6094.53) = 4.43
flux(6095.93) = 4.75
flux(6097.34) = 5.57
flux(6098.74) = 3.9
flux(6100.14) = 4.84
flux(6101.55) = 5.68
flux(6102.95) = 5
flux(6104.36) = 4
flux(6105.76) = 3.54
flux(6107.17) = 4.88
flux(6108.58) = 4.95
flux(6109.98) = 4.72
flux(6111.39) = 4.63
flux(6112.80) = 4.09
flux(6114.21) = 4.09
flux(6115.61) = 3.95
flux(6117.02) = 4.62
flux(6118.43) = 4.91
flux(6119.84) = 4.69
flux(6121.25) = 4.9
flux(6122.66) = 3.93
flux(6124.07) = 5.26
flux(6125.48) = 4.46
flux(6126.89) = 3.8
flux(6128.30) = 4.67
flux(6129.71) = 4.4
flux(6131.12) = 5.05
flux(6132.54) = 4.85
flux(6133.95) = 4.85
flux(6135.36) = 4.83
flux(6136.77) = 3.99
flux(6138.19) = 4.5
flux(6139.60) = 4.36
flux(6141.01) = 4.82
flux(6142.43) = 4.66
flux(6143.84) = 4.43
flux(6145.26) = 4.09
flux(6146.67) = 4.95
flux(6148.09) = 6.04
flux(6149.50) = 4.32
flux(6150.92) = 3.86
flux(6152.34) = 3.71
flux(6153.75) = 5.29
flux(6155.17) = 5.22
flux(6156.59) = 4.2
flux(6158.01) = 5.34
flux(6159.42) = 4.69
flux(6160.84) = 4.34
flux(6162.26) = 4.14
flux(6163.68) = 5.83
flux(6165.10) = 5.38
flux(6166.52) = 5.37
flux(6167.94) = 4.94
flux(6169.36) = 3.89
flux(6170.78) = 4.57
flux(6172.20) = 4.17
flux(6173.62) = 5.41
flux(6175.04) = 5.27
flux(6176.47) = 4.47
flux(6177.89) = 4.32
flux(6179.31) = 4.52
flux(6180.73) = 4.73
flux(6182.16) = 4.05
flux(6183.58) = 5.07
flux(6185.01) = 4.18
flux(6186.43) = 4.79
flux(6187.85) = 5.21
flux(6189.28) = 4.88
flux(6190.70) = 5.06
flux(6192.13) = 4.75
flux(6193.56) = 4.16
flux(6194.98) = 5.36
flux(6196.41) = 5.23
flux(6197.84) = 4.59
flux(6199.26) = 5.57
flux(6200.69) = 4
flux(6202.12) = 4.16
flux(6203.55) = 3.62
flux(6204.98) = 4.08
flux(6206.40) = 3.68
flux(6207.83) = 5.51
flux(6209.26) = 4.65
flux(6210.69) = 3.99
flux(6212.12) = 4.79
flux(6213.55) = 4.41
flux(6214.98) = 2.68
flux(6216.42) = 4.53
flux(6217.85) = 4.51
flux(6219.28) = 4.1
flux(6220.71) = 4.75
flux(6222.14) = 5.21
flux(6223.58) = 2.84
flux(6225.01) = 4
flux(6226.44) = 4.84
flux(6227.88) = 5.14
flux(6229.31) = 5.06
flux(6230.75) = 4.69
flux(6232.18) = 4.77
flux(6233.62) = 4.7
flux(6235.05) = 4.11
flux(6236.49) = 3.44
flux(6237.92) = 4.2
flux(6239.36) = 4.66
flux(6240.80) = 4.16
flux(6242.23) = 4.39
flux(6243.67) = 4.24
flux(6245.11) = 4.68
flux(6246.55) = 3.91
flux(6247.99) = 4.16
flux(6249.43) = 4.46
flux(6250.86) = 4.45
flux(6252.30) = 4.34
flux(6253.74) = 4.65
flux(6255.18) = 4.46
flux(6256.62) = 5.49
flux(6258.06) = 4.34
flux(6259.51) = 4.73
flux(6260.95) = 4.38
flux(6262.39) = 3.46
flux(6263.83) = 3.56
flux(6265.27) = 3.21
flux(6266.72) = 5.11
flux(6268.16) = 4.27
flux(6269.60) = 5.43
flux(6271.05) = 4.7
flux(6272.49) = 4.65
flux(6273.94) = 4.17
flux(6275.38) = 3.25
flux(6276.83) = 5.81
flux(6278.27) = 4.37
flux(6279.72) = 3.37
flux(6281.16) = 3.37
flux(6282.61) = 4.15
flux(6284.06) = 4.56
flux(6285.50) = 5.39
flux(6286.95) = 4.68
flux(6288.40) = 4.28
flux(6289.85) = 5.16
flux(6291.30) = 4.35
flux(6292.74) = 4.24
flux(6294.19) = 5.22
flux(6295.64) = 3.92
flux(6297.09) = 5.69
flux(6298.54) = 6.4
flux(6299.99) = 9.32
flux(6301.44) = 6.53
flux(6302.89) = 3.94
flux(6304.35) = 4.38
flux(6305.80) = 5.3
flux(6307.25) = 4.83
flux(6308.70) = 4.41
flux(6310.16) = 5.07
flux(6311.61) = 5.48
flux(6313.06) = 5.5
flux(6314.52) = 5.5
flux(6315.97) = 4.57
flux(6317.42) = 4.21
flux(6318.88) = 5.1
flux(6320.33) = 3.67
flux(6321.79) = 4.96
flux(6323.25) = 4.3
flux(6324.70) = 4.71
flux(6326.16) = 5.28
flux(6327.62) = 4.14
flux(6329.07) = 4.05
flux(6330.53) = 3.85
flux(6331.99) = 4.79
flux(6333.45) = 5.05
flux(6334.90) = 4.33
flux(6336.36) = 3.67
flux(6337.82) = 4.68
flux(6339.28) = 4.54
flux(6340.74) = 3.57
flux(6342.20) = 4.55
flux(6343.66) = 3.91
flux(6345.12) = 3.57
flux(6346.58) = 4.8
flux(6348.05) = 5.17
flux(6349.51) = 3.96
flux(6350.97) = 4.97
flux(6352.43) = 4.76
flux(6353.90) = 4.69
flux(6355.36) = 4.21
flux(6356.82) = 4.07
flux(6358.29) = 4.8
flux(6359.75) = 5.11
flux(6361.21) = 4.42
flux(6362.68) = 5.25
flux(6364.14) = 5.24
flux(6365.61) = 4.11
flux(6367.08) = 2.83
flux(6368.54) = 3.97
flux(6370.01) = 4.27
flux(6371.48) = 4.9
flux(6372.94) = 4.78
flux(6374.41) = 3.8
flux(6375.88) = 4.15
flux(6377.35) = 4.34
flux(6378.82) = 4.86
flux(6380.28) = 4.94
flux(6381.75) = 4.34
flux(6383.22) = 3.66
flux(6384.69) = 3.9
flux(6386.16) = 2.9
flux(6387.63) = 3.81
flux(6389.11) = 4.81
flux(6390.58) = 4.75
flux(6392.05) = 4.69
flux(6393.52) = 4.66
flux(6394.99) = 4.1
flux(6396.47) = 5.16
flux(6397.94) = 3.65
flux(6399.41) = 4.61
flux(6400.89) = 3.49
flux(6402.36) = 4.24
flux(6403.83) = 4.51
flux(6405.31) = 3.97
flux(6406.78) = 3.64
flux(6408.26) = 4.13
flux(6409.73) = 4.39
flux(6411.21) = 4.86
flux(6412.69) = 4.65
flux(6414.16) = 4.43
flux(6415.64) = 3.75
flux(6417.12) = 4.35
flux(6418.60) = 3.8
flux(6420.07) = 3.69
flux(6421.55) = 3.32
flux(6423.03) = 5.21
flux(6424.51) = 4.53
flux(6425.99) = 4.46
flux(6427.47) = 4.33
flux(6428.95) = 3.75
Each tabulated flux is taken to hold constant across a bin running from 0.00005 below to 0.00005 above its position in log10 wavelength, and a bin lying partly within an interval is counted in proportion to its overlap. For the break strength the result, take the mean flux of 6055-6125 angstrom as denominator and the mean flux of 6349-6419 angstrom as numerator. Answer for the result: 0.9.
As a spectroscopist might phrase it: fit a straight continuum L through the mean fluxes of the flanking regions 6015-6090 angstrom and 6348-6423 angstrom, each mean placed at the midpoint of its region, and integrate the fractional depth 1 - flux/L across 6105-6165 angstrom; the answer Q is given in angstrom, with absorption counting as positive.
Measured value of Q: 1.82 angstrom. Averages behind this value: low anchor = 4.89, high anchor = 4.31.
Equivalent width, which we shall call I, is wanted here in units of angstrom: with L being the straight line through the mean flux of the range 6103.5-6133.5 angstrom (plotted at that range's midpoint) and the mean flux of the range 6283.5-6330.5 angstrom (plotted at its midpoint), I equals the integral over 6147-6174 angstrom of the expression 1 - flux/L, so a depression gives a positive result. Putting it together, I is -1.0 angstrom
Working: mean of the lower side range 4.5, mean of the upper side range 4.96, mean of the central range 4.77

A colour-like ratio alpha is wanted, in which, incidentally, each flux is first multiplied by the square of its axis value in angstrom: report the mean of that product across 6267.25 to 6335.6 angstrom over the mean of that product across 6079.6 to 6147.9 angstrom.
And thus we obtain 1.09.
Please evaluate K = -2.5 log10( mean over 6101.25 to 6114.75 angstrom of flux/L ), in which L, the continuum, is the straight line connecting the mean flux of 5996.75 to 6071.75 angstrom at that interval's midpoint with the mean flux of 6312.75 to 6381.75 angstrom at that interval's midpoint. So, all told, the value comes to 0.04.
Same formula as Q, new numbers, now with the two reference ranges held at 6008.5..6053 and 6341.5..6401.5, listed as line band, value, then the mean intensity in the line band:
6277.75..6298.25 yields -0.3 angstrom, 4.52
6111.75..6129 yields 0.7 angstrom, 4.45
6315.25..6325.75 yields -0.2 angstrom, 4.53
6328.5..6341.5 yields 0.4 angstrom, 4.28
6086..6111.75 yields -0.4 angstrom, 4.73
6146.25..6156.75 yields -0.3 angstrom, 4.72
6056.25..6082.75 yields -1.9 angstrom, 5.04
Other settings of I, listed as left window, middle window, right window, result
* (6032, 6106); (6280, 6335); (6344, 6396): -4.54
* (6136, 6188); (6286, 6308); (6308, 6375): -3.21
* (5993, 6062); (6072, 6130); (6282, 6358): 0.14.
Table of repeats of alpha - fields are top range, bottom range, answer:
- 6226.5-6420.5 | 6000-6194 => 1.02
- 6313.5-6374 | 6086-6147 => 1.04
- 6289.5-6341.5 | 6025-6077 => 1.09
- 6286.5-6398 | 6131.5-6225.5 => 1.06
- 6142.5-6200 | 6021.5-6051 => 1.04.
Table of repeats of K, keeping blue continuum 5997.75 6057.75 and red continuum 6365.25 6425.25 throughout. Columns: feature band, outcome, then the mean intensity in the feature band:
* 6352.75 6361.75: -0.07 mag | 4.56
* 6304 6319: -0.15 mag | 4.95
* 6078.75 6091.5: -0.08 mag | 4.97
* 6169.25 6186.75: -0.02 mag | 4.59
